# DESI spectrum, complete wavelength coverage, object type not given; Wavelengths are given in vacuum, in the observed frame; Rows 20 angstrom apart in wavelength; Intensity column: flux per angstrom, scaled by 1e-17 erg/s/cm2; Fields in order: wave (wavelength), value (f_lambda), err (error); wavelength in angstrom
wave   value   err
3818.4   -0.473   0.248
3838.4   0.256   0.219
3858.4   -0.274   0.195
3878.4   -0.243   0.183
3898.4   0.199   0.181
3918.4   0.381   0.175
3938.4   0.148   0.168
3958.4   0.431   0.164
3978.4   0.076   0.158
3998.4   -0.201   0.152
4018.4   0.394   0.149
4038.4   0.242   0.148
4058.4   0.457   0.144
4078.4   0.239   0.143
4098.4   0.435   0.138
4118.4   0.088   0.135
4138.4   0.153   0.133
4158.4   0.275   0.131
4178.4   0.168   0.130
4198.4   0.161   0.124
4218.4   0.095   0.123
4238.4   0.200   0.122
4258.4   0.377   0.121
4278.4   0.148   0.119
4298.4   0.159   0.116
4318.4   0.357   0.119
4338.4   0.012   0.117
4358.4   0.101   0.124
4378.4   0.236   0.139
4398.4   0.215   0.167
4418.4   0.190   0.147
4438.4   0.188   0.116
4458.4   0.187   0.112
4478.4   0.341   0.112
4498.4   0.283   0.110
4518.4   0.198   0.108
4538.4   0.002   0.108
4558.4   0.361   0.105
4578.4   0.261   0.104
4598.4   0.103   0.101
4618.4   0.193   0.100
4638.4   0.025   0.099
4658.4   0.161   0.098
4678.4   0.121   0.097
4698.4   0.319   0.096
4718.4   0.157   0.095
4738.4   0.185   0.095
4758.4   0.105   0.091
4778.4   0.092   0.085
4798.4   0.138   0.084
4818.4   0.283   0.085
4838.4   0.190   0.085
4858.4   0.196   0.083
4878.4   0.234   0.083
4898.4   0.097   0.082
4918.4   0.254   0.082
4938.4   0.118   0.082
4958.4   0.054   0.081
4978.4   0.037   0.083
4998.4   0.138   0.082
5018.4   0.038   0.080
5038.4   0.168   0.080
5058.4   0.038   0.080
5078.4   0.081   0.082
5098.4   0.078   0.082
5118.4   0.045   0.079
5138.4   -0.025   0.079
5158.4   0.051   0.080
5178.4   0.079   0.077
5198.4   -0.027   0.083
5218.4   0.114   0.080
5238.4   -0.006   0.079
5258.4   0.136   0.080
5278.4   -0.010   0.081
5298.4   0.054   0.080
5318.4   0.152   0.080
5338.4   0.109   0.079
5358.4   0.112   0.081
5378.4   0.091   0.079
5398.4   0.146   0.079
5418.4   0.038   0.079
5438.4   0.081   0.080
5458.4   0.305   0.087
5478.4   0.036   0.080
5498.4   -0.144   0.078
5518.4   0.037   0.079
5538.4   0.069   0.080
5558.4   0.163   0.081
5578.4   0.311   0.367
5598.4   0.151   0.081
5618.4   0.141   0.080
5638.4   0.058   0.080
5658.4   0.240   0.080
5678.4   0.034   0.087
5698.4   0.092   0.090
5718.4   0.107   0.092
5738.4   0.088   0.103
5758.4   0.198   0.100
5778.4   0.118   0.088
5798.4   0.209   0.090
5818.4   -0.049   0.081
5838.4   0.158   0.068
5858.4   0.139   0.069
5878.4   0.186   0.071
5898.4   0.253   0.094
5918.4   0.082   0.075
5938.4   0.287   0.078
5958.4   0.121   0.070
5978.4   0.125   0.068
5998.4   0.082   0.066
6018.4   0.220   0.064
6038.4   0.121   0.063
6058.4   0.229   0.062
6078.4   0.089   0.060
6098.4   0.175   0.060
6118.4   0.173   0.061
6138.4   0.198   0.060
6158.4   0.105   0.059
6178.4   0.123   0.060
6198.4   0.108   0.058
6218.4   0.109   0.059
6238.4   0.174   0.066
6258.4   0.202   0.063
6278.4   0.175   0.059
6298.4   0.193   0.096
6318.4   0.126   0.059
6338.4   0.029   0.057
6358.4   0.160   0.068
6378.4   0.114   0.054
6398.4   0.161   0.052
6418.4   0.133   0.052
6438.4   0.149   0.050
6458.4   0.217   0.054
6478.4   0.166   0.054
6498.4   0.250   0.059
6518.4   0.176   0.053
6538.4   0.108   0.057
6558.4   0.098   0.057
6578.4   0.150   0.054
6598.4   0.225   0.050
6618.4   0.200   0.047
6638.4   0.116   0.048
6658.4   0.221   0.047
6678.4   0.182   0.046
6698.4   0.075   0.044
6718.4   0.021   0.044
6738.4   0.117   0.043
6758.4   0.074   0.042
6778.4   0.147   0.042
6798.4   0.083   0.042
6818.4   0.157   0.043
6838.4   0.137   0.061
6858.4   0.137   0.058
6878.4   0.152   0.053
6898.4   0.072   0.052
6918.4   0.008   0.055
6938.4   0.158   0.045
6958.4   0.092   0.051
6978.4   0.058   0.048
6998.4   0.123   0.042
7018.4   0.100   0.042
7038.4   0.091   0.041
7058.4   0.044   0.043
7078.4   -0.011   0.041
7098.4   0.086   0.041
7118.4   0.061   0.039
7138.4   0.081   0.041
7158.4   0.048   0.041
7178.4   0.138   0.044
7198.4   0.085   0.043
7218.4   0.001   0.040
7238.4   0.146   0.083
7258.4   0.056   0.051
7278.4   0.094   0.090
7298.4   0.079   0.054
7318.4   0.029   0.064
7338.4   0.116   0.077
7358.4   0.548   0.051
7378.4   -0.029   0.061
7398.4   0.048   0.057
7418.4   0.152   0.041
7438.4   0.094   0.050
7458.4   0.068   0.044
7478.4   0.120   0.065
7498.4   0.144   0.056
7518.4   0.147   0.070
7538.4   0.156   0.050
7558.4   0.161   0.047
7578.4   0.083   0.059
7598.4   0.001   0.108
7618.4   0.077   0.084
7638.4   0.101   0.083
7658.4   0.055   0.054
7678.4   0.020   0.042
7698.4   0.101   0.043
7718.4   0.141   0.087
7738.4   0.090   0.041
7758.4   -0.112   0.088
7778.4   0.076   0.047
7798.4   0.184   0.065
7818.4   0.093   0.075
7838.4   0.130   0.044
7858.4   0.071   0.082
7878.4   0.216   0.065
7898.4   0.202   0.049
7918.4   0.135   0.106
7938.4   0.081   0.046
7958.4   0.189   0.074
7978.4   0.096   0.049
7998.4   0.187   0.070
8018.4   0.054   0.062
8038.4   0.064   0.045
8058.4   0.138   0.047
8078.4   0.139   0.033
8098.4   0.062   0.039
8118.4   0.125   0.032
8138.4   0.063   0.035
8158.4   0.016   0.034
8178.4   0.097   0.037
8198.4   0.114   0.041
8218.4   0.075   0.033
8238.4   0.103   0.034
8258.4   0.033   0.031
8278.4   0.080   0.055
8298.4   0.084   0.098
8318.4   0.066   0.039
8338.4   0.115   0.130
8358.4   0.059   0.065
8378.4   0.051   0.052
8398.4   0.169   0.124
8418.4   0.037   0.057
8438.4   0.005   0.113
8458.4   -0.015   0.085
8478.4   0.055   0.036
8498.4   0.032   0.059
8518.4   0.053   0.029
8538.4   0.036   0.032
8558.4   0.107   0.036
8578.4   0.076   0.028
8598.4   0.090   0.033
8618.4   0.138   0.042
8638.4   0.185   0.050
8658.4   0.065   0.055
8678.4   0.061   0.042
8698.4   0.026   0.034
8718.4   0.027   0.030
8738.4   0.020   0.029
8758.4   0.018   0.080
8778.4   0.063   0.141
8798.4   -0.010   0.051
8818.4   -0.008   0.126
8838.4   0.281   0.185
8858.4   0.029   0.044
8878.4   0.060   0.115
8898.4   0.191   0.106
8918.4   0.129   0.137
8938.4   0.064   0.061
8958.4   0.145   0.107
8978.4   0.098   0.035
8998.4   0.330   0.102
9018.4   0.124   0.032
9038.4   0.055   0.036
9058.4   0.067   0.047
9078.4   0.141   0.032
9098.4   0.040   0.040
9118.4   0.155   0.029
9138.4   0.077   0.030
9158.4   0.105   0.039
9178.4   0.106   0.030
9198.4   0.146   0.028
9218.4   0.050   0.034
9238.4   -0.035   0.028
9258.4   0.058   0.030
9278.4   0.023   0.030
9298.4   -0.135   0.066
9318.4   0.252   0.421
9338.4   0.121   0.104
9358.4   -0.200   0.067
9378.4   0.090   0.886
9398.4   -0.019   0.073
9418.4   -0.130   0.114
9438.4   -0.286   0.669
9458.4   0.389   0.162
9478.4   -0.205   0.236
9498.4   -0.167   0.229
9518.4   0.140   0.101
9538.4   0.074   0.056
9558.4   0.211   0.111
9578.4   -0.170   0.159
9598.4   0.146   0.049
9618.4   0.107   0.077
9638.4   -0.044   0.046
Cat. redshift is 0.47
